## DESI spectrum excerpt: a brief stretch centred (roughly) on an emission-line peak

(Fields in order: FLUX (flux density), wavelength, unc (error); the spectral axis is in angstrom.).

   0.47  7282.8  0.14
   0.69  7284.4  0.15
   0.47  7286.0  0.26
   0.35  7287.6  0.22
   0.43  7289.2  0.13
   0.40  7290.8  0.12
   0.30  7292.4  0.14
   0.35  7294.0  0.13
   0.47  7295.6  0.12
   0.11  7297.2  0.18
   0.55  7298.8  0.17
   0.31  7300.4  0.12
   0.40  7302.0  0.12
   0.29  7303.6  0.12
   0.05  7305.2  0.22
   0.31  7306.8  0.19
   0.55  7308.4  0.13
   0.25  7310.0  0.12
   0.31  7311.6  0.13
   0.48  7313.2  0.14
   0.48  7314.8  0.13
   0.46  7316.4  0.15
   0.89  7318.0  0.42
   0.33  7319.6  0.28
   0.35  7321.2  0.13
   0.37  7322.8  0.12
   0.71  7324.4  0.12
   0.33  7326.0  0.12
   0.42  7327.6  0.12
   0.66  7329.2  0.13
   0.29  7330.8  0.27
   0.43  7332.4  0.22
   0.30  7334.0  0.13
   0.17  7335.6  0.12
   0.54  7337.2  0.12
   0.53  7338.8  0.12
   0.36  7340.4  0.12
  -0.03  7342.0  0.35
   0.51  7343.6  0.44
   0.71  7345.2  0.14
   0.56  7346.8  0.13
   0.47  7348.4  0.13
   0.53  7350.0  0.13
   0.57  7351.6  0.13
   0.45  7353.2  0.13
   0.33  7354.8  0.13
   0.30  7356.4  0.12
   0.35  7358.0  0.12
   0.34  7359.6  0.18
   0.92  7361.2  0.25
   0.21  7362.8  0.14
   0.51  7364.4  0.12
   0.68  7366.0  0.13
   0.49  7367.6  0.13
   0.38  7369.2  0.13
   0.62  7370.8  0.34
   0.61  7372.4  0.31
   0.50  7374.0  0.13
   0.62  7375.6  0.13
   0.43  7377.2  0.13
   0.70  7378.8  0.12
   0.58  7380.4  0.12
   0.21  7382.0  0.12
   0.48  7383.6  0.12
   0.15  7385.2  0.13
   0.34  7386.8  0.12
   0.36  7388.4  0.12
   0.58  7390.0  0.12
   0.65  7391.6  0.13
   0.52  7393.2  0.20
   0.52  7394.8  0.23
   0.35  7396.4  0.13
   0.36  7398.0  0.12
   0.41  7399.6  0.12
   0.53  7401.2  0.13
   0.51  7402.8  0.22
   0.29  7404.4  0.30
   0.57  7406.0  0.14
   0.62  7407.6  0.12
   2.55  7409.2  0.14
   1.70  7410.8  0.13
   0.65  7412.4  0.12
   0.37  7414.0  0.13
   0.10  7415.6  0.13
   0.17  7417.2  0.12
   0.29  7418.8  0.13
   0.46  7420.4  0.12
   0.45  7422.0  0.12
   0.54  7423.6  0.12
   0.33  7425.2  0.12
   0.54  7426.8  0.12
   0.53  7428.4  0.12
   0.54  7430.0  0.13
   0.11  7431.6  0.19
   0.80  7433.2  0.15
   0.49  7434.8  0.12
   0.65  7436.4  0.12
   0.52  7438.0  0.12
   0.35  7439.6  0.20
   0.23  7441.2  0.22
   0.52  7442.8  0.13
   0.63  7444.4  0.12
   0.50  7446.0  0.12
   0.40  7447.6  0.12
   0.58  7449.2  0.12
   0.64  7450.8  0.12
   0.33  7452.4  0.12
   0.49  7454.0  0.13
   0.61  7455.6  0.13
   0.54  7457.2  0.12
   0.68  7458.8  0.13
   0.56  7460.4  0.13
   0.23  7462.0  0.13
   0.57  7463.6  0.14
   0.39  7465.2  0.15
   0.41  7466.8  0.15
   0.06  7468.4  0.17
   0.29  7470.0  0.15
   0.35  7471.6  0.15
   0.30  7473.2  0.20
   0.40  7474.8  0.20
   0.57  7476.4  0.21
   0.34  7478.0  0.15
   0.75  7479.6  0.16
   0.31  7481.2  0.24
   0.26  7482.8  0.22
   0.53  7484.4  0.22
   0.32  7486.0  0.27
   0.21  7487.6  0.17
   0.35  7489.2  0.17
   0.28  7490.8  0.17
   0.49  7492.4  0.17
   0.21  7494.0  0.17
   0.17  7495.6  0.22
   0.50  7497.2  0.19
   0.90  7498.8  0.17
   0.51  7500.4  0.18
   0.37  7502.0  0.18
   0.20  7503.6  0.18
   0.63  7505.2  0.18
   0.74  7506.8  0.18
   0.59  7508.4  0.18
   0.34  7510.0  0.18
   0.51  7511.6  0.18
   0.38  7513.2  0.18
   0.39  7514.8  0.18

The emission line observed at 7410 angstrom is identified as H-alpha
